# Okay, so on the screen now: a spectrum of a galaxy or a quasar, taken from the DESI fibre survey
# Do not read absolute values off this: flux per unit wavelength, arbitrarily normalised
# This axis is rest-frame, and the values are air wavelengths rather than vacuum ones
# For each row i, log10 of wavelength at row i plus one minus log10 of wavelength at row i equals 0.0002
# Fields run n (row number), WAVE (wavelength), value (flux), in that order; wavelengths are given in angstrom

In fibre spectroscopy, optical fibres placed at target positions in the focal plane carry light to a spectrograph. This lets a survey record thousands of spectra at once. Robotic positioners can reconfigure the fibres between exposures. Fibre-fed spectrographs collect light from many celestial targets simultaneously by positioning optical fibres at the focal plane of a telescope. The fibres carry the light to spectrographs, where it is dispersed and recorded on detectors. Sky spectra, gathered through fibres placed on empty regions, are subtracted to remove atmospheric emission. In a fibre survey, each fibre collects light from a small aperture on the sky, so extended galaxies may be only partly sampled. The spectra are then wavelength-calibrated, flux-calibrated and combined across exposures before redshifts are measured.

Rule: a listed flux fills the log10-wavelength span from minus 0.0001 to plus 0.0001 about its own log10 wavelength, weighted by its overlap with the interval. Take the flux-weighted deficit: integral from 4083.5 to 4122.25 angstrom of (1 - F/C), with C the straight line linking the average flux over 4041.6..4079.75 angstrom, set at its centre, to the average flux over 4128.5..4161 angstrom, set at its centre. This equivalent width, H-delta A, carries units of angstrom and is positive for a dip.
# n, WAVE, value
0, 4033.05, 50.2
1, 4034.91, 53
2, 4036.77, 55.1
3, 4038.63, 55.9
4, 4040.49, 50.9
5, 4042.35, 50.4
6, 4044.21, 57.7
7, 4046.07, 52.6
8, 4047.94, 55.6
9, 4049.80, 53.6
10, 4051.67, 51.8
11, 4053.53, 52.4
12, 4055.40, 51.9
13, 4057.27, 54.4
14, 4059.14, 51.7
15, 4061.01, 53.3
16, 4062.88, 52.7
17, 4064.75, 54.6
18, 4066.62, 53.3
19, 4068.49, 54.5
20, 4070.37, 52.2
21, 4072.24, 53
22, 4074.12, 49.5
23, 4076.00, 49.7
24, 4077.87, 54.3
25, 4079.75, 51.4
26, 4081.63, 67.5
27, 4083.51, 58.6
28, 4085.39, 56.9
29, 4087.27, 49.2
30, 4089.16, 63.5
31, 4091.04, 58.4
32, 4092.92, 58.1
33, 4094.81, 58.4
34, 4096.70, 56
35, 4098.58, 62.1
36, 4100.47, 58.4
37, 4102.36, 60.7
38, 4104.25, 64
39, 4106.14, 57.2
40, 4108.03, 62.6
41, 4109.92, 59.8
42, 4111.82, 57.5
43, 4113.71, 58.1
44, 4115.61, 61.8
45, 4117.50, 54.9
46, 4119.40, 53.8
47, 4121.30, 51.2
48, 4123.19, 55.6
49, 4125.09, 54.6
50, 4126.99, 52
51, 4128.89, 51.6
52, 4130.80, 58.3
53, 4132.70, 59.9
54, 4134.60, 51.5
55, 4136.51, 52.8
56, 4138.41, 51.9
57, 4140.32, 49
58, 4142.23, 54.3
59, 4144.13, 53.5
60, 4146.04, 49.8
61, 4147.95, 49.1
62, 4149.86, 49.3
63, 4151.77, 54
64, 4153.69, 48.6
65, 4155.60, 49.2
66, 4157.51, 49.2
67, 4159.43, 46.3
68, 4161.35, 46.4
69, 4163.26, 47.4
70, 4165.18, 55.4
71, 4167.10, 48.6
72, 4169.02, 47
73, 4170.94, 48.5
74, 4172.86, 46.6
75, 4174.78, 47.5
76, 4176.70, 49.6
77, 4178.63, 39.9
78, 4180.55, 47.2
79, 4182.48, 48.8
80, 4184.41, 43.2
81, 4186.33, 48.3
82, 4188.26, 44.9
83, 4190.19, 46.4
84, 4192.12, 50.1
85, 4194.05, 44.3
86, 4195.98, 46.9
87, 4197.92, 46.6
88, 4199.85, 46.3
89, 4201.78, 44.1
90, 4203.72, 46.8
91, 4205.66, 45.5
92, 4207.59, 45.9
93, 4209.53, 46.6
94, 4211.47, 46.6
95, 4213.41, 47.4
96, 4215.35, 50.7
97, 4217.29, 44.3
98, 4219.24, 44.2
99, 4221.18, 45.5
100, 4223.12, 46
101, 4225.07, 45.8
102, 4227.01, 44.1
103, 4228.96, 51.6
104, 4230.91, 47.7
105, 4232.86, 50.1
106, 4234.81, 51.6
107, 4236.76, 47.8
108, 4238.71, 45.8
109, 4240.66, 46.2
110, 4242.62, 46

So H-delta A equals -4.4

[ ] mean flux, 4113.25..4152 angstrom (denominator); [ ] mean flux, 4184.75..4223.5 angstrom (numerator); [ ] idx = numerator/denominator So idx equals 0.9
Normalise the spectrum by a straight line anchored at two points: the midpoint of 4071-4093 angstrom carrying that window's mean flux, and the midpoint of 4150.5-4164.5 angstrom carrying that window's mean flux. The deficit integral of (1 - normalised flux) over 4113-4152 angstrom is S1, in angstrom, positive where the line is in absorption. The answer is -1.89 angstrom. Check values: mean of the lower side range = 55.7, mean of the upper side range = 48.9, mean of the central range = 53.6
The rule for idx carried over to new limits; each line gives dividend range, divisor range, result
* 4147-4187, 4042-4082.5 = 0.90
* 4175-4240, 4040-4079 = 0.88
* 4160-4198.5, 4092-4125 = 0.81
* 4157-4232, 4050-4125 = 0.84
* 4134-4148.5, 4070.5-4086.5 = 0.94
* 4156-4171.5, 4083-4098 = 0.85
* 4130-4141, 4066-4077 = 1.04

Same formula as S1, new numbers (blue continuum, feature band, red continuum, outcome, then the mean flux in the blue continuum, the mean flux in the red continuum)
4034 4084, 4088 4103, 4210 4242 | -2.0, 53.7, 47.2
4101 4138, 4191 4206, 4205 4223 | 0.5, 56.7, 46.3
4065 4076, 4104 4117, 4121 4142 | -1.6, 52.4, 53.6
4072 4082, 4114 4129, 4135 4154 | -0.8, 53.6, 51.3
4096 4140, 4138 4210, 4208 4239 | 5.2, 56.7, 47.2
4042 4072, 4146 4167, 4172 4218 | -0.5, 53.4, 46.5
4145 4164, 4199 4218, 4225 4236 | 0.9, 49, 48.7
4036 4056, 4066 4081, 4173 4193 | -0.1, 53.5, 46.6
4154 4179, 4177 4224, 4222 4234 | 1.6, 48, 47.6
